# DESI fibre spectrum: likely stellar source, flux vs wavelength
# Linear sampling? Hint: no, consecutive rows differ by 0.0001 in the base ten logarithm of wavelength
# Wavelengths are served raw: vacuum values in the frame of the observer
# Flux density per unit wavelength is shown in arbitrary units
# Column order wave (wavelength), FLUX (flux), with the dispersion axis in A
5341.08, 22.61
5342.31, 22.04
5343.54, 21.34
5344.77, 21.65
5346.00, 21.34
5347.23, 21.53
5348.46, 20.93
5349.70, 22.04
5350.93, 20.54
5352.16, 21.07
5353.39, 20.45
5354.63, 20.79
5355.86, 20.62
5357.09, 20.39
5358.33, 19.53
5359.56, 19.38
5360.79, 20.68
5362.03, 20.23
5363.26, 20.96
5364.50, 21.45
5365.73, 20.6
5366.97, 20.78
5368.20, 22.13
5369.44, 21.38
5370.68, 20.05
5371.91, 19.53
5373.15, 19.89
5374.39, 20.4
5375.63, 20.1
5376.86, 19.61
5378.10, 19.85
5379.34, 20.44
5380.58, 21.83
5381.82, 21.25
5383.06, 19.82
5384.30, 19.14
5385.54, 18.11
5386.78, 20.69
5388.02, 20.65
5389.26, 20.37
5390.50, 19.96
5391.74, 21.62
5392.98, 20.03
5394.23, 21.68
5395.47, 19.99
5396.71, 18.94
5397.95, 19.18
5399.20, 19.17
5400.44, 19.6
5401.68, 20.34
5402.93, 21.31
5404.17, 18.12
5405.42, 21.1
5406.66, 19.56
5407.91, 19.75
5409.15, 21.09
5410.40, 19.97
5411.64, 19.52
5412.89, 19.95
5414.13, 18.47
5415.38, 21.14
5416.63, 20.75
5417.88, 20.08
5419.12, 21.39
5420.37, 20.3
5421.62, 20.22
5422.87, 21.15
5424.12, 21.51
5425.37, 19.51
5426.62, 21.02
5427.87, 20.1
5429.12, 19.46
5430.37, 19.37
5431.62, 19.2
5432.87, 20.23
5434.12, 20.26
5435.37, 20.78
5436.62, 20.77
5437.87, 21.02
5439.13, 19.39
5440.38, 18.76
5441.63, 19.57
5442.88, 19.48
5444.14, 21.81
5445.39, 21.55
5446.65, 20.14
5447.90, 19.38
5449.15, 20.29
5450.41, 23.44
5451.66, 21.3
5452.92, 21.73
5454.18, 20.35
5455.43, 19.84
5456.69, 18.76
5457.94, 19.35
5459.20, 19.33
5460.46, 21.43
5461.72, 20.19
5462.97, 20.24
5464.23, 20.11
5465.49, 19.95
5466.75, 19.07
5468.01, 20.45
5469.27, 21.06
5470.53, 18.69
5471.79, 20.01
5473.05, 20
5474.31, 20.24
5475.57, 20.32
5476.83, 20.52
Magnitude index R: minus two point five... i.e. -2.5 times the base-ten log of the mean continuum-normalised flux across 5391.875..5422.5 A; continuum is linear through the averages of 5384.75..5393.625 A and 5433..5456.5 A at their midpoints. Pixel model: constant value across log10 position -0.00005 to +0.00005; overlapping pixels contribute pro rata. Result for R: 0.010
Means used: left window 20.2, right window 20.5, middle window 20.1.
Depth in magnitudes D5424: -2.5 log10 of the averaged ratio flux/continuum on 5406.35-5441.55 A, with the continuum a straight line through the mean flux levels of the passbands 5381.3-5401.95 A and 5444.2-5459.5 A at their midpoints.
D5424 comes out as 0.01 mag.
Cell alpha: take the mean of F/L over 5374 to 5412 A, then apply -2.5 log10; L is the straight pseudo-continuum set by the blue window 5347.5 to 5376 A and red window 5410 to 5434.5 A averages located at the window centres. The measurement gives 0.02 mag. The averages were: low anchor 20.6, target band 20.1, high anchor 20.2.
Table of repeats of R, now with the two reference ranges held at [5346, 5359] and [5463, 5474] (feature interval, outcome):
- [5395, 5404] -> 0.04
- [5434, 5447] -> -0.01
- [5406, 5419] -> 0.01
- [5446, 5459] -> -0.02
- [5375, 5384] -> 0.01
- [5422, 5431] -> 0.00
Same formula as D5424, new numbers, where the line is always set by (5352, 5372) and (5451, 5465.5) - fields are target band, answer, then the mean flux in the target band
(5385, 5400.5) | 0.025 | 20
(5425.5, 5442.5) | 0.019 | 20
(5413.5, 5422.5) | 0.002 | 20.4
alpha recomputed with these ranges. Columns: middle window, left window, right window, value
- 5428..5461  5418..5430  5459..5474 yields 0.000 mag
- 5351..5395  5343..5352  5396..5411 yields 0.011 mag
